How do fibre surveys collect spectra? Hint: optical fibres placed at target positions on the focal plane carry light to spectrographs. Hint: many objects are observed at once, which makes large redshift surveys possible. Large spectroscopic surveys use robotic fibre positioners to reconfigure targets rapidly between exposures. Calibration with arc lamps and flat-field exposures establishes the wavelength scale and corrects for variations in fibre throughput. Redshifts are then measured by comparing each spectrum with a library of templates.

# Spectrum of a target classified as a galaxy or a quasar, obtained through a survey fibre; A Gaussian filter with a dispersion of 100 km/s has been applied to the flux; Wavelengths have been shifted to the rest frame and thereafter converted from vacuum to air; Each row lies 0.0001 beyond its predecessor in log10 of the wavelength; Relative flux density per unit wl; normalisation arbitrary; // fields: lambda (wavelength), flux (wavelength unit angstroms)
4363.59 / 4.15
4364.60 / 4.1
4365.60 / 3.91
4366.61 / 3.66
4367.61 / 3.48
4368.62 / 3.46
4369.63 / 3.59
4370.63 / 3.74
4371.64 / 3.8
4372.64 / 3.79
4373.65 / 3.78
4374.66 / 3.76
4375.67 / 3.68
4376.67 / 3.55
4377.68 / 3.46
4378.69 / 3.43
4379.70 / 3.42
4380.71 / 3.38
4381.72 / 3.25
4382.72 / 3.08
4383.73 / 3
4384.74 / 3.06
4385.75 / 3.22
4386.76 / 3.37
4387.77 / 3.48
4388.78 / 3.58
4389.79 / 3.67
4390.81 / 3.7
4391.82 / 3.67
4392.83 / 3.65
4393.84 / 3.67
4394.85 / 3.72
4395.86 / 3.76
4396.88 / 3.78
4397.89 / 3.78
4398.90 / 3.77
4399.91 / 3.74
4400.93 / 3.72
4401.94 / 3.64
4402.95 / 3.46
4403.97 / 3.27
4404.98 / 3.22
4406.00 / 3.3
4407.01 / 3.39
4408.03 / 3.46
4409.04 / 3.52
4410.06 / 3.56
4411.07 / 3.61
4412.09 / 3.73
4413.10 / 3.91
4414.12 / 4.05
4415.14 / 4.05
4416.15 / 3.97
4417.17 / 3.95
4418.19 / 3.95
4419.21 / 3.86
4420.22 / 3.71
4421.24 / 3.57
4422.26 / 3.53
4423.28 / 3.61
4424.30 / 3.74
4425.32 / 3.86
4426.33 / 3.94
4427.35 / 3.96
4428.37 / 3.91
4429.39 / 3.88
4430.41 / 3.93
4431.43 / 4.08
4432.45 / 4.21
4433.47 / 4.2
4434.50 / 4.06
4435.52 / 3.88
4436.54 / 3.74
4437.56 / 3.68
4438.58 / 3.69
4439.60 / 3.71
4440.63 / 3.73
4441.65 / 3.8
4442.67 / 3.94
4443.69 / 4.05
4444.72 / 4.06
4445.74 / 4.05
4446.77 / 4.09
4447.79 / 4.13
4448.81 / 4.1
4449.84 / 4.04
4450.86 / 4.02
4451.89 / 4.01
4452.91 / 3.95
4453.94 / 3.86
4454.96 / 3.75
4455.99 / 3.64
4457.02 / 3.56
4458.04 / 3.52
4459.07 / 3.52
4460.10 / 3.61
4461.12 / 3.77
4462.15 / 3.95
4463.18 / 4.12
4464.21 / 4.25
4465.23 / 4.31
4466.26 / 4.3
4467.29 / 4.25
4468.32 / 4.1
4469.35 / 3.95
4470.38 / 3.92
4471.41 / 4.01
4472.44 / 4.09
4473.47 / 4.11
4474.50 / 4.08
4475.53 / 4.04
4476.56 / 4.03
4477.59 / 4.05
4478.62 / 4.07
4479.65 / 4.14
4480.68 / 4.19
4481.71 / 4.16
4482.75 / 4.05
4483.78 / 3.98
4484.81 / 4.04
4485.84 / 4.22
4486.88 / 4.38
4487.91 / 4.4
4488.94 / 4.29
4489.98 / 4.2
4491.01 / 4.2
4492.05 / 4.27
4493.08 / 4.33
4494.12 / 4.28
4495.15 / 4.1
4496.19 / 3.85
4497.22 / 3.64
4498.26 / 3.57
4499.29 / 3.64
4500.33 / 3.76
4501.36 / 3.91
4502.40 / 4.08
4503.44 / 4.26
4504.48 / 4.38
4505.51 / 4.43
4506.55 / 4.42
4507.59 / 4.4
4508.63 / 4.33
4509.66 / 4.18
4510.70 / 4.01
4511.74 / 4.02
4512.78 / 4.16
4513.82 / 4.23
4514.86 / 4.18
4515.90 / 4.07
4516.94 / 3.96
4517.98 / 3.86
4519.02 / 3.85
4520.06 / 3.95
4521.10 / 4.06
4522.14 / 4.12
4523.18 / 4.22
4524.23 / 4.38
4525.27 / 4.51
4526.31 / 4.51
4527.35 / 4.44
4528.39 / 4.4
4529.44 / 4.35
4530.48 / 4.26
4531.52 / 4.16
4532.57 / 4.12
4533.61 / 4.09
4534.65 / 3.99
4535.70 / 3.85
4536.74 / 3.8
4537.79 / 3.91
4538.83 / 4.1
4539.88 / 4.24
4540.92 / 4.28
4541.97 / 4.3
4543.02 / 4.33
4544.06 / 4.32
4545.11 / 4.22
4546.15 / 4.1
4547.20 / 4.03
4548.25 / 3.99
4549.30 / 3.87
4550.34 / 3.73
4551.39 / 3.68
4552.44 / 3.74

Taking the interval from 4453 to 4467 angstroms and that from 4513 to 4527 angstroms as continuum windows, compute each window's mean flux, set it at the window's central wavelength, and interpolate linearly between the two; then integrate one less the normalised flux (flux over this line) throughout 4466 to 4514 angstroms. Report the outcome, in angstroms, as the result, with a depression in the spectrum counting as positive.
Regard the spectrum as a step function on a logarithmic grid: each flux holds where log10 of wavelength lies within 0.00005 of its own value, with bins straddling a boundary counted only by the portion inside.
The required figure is -1.3 angstroms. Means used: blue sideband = 3.87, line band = 4.12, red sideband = 4.15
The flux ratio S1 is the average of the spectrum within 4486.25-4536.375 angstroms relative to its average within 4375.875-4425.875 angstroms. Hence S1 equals 1.15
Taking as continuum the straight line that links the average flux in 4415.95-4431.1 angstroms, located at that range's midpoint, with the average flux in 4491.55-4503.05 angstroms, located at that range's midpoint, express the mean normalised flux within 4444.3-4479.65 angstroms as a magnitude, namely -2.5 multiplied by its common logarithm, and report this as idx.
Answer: -0.03 mag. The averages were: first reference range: 3.82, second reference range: 3.95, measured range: 3.98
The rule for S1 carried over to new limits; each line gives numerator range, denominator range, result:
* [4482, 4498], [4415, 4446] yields 1.07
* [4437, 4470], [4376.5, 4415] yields 1.11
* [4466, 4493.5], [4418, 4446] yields 1.07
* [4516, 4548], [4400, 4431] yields 1.12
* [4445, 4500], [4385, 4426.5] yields 1.10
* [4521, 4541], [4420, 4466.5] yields 1.08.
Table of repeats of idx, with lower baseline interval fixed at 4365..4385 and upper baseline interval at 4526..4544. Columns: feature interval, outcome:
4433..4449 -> -0.037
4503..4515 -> -0.046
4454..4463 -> 0.051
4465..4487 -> -0.044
